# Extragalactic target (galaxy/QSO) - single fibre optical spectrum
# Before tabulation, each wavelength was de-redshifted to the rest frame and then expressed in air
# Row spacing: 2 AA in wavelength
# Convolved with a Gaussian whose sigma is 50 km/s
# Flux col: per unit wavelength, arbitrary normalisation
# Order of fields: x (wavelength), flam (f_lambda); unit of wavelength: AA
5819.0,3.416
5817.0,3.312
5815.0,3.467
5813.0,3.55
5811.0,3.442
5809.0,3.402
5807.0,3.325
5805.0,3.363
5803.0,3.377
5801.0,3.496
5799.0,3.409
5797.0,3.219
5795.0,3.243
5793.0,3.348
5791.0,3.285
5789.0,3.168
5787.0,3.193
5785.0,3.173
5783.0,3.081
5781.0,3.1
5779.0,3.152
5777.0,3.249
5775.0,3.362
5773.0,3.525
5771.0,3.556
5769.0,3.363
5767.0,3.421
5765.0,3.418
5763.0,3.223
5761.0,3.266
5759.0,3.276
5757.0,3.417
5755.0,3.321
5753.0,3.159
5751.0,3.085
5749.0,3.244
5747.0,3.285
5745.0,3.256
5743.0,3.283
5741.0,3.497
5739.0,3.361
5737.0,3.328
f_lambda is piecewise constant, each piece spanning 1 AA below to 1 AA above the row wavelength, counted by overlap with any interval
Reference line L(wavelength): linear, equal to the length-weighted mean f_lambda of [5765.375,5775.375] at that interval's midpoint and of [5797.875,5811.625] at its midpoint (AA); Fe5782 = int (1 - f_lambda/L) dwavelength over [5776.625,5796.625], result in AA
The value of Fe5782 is 1.33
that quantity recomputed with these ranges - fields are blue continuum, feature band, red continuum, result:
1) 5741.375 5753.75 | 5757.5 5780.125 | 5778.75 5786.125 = -1.3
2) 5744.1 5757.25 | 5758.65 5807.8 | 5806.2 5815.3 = 0.6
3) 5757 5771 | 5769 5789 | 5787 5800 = 0.3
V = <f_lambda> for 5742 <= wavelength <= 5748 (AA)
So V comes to 3.27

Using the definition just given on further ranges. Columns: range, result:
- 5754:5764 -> 3.3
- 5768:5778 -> 3.41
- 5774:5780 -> 3.25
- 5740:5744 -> 3.39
